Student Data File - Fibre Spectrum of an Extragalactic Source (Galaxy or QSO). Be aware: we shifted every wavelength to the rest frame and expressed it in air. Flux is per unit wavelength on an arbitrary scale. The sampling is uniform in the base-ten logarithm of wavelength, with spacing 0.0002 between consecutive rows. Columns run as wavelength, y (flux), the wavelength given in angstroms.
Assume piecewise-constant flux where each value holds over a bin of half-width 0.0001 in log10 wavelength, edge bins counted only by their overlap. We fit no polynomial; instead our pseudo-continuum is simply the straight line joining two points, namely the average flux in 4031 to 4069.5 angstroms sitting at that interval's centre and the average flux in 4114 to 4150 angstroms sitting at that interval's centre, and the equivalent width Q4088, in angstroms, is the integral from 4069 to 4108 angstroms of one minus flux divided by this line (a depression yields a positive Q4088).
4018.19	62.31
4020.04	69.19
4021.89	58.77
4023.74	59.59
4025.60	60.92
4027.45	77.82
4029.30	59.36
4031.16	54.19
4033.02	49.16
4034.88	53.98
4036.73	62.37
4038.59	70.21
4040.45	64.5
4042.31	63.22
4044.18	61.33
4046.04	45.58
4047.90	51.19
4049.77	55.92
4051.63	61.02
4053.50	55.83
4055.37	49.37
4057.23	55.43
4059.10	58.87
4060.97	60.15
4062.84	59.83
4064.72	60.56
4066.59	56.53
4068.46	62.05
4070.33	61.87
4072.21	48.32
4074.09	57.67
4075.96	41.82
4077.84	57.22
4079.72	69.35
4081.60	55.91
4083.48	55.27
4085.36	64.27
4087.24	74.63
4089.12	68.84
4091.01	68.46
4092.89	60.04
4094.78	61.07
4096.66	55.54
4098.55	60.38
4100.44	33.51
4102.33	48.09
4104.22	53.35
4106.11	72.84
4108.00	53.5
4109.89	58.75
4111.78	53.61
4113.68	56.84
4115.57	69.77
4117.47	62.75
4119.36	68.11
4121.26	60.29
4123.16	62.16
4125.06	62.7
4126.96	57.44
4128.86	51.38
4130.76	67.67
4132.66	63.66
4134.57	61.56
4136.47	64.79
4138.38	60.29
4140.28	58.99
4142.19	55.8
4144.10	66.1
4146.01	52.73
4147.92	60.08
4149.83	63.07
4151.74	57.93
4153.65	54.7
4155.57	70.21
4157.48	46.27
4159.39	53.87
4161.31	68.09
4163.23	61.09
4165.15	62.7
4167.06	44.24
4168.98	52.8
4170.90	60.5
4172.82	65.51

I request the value 0.7 angstroms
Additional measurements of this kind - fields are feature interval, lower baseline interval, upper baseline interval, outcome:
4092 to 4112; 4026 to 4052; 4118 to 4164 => 1.5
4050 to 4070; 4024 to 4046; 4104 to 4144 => 0.9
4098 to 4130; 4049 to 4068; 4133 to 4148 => 0.7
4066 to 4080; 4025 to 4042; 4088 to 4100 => 1.2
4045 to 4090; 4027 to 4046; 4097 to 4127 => 1.3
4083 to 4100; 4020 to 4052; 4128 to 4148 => -0.7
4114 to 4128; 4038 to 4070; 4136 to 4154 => -0.9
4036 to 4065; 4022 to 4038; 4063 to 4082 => 0.1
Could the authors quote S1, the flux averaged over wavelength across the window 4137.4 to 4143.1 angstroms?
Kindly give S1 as 58.4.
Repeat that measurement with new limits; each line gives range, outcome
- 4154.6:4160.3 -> 56.8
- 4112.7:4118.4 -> 63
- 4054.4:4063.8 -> 56.7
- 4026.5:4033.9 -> 60.2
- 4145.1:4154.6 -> 57.8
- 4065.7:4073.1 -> 57.3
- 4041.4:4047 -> 56.6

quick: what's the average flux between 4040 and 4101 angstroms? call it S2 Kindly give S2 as 58.1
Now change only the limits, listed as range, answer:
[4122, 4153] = 60.3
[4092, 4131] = 58.4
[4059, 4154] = 59.5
